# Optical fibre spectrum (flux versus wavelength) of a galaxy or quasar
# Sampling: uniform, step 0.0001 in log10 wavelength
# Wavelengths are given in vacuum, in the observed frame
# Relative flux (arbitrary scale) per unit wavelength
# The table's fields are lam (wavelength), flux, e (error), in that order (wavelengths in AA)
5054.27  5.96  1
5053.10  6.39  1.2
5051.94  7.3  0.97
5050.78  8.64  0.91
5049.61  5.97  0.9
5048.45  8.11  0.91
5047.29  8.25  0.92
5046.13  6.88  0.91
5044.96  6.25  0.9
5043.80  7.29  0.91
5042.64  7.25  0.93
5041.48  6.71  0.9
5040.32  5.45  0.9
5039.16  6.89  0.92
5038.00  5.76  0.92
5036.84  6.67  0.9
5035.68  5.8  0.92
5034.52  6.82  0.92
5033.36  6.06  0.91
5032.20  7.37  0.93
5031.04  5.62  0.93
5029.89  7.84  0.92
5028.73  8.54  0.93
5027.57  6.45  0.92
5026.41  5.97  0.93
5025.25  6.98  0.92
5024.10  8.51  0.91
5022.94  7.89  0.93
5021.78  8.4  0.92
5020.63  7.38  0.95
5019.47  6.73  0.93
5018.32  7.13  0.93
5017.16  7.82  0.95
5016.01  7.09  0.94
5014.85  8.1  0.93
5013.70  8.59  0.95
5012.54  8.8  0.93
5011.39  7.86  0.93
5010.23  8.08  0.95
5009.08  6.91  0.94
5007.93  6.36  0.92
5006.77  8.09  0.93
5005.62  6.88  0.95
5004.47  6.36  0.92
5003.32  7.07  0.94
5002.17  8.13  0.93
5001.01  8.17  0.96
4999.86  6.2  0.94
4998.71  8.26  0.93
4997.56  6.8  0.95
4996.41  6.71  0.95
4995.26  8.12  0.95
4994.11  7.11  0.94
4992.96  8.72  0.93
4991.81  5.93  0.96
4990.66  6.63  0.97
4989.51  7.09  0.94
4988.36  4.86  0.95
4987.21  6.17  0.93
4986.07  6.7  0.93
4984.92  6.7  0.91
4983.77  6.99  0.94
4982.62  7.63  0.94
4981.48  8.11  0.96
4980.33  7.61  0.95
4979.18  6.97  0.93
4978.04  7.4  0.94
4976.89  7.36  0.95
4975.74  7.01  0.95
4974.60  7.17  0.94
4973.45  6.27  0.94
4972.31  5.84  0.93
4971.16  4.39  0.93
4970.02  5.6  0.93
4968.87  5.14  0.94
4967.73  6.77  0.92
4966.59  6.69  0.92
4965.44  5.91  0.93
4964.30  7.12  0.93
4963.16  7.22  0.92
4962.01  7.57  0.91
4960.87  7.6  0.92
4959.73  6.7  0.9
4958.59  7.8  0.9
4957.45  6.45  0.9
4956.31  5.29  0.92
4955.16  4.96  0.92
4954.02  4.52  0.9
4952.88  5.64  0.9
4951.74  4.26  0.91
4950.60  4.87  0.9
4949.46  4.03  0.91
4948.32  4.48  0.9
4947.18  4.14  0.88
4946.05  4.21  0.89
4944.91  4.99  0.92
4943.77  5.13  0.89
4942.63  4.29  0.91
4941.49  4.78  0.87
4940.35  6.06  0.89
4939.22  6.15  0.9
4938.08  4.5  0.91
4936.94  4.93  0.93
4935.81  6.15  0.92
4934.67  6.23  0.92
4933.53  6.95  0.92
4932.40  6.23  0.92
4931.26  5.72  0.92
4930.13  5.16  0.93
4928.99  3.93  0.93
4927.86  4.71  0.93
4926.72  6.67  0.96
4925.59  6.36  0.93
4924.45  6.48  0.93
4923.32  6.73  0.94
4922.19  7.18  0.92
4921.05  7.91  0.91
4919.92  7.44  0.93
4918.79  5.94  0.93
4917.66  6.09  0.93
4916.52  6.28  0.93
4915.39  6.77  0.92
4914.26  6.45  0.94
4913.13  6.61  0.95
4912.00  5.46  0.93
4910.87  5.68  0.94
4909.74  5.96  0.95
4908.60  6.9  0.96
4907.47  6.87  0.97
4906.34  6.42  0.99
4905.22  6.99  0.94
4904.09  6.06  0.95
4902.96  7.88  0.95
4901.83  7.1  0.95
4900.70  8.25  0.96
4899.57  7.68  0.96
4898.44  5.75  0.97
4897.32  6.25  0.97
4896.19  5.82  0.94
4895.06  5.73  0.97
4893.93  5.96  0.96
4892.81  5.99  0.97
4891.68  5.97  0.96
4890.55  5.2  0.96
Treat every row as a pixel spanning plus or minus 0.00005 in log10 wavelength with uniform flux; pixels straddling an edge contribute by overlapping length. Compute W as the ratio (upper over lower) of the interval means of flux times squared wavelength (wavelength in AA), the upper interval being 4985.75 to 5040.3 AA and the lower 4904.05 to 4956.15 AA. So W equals 1.29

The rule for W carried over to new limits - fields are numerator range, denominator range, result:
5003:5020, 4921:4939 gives 1.30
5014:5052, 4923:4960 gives 1.36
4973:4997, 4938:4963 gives 1.31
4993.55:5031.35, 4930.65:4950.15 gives 1.46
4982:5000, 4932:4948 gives 1.33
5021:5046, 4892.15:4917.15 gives 1.12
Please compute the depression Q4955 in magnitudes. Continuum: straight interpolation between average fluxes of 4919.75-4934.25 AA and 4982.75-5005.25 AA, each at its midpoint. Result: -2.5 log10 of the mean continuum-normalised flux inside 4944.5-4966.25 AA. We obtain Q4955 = 0.16 mag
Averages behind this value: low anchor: 6.23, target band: 5.69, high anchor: 7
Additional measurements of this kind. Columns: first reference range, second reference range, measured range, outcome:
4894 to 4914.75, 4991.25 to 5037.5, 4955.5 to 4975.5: 0.09 mag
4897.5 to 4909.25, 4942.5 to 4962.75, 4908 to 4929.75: 0.03 mag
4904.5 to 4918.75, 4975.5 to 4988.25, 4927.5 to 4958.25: 0.28 mag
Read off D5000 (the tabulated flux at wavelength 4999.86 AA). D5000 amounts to 6.2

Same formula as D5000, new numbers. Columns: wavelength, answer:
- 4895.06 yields 5.73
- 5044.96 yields 6.25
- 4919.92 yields 7.44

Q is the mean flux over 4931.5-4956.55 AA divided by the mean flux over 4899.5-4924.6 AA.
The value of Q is 0.76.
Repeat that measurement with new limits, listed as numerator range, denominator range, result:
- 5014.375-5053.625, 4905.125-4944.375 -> 1.17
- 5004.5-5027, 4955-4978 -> 1.16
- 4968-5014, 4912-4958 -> 1.24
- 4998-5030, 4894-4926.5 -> 1.14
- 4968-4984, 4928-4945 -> 1.23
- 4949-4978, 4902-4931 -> 0.96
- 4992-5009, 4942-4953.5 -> 1.59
